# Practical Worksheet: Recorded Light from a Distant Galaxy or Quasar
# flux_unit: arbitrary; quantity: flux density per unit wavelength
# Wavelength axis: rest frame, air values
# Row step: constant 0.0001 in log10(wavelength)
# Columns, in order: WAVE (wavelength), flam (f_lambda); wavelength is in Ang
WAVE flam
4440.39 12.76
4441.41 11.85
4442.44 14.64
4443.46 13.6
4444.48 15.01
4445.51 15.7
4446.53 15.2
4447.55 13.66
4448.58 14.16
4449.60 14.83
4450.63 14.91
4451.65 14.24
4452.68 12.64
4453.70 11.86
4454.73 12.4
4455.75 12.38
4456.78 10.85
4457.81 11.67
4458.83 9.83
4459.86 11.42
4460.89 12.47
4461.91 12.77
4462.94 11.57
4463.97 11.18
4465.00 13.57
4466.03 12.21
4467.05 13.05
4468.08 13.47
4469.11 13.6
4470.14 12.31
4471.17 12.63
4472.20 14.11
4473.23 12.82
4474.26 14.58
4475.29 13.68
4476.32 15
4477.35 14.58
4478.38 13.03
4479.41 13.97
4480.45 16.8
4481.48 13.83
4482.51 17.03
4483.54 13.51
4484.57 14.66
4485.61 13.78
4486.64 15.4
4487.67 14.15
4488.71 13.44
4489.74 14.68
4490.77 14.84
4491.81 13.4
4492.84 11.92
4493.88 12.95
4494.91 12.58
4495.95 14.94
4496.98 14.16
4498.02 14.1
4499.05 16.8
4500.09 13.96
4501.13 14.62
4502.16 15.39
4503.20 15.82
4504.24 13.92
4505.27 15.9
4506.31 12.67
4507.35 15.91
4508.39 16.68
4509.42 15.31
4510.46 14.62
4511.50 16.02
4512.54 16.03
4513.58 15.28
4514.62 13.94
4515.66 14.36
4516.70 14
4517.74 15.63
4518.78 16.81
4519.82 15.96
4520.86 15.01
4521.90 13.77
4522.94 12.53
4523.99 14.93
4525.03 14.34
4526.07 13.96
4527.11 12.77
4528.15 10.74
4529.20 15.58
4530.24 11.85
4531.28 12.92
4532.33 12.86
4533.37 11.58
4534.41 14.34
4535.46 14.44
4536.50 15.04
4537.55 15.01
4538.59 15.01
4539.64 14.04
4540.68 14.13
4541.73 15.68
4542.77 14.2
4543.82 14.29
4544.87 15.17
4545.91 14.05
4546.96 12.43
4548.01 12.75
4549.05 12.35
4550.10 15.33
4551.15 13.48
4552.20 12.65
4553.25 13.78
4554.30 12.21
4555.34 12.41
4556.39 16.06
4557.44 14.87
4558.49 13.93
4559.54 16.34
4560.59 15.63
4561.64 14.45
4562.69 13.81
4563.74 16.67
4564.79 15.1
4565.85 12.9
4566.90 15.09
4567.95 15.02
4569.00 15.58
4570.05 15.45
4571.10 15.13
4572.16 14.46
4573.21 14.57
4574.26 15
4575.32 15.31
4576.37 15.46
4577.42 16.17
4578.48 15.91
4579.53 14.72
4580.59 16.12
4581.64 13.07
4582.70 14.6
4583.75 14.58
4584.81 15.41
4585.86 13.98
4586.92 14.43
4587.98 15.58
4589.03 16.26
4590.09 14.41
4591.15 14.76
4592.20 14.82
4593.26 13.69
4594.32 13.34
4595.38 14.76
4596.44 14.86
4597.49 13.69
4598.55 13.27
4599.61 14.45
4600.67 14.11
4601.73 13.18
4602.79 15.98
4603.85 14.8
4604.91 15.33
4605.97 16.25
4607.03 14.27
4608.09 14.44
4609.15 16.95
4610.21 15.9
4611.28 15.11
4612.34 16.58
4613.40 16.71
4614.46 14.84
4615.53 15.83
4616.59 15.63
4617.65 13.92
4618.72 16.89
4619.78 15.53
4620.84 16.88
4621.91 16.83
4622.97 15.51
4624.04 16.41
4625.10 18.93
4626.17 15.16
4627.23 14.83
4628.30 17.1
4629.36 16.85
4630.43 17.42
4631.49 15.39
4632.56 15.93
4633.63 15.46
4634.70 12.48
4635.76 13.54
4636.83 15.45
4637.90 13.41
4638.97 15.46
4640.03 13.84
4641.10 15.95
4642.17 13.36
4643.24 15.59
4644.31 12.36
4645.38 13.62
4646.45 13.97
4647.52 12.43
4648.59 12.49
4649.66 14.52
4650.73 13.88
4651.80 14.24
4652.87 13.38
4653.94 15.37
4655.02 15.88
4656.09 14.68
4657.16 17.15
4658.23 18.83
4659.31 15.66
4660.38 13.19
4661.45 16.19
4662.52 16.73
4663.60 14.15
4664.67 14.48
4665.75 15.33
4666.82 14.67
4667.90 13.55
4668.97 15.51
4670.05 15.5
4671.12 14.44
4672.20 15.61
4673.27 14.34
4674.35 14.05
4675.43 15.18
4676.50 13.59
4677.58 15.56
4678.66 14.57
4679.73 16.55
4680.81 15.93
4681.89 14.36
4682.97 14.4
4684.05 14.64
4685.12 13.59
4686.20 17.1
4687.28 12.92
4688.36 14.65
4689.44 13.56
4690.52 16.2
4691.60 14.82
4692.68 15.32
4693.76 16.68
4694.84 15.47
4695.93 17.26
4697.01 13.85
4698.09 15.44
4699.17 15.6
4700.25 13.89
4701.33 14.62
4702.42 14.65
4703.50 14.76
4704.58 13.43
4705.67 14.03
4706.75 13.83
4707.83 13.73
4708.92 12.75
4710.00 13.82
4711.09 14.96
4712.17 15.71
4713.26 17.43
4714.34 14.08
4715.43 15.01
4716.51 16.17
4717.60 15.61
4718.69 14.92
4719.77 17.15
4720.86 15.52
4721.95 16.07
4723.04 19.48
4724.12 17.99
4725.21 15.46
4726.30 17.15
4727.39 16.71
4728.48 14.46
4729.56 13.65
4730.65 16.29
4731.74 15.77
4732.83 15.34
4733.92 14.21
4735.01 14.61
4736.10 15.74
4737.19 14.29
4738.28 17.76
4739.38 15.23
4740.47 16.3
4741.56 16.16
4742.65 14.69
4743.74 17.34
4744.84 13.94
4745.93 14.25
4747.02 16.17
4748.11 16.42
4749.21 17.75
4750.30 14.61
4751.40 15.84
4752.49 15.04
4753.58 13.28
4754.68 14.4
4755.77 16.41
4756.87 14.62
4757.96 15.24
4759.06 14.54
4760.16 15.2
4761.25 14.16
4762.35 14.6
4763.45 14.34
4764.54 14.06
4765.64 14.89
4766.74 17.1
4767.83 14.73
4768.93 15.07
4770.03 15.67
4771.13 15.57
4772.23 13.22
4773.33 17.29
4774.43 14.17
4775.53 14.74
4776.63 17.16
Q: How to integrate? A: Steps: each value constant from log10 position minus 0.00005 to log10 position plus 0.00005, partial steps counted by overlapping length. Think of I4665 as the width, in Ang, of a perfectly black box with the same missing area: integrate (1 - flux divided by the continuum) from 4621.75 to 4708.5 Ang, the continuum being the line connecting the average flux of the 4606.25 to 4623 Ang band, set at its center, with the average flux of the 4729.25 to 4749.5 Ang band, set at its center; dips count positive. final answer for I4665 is 4.1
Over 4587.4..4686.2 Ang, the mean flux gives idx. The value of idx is 15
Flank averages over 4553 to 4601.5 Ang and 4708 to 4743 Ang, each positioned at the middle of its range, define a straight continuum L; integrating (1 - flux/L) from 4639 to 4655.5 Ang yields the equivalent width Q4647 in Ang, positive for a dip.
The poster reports 1.1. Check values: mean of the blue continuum 14.7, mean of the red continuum 15.6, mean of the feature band 14.1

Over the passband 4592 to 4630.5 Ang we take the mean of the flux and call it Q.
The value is 15.4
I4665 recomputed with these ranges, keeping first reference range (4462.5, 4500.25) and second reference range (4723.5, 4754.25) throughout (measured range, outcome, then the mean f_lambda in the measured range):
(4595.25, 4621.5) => -0.9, 15.2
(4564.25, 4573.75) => -0.2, 14.8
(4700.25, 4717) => 0.9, 14.6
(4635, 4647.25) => 0.6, 14.2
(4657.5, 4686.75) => 0.1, 15.1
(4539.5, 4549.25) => 0.2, 14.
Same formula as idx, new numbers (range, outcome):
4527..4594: 14.4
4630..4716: 14.8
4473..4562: 14.3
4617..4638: 15.7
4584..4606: 14.6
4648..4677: 14.9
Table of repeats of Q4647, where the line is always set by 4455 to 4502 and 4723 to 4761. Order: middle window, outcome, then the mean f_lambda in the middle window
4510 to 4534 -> -0.50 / 14.2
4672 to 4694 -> 0.29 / 14.9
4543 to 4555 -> 0.49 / 13.5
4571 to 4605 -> -0.84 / 14.7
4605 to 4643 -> -2.40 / 15.6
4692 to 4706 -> 0.19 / 15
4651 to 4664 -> -0.47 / 15.4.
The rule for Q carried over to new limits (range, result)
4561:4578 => 15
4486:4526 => 14.6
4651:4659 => 15.6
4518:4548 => 14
